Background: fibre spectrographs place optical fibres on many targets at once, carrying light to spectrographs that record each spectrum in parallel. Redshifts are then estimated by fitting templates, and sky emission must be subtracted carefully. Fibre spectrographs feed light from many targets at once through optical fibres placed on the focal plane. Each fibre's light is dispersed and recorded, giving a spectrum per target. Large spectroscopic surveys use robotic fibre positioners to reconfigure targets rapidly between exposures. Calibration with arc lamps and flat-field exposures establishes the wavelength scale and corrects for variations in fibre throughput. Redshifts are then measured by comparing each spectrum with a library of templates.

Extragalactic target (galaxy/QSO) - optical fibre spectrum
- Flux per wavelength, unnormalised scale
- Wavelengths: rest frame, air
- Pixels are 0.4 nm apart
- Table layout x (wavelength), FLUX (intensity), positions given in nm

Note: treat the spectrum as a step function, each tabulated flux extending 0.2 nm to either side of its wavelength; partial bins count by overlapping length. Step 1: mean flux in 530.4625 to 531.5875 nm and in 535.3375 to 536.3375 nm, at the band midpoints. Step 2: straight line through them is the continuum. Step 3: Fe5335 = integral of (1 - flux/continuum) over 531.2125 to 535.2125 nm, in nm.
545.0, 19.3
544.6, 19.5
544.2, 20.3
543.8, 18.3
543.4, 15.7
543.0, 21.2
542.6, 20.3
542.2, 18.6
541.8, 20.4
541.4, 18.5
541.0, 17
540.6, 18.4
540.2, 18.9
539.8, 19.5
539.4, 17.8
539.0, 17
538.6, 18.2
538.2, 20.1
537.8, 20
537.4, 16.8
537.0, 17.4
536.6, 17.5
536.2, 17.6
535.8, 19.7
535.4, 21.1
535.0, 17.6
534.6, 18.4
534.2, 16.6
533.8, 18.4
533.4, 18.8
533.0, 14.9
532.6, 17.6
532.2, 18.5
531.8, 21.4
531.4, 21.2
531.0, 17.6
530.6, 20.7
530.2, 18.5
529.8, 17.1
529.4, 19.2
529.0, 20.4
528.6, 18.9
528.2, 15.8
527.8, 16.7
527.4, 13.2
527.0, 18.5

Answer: 0.25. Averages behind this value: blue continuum 19.8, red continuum 19.4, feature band 18.3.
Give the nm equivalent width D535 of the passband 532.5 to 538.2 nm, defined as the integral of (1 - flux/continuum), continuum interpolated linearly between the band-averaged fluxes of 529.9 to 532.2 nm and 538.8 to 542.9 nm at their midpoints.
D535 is 0.33 nm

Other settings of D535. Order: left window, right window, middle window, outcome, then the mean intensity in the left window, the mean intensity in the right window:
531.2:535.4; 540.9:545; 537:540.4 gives 0.06 nm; 18.5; 19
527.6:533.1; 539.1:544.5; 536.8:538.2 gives 0.03 nm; 18.5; 18.8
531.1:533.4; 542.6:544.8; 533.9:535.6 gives 0.03 nm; 18.7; 19.1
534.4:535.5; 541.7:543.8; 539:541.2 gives 0.09 nm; 18.8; 19.1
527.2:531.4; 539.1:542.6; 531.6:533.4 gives 0.00 nm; 18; 18.7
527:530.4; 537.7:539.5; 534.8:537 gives -0.03 nm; 17.5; 18.6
